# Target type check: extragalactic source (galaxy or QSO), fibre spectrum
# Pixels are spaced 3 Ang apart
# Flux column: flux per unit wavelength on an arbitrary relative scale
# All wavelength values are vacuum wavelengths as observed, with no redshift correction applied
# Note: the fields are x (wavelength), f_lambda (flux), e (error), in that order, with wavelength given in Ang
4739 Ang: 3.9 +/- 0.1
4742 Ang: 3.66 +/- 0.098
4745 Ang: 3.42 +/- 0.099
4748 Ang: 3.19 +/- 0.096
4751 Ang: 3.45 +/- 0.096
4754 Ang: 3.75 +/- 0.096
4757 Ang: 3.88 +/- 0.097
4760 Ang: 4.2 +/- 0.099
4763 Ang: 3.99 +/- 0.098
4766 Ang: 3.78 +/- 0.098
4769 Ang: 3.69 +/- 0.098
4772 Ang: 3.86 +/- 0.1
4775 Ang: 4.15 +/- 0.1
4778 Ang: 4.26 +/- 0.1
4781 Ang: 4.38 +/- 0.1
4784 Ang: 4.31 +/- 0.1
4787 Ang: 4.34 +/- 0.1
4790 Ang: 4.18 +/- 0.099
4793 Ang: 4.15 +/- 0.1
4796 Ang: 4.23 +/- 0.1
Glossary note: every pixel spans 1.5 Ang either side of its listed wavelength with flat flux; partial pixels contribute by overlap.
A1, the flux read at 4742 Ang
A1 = 3.66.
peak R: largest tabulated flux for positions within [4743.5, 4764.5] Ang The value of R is 4.2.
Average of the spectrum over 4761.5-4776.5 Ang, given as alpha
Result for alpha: 3.89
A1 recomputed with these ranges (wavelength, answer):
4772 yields 3.86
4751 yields 3.45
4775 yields 4.15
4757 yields 3.88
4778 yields 4.26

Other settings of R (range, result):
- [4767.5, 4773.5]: 3.86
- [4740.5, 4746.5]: 3.66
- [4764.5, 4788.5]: 4.38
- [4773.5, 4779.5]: 4.26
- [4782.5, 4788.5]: 4.34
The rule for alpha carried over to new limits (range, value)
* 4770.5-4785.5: 4.19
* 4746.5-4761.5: 3.69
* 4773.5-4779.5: 4.21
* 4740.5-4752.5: 3.43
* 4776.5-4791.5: 4.29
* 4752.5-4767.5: 3.92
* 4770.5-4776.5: 4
